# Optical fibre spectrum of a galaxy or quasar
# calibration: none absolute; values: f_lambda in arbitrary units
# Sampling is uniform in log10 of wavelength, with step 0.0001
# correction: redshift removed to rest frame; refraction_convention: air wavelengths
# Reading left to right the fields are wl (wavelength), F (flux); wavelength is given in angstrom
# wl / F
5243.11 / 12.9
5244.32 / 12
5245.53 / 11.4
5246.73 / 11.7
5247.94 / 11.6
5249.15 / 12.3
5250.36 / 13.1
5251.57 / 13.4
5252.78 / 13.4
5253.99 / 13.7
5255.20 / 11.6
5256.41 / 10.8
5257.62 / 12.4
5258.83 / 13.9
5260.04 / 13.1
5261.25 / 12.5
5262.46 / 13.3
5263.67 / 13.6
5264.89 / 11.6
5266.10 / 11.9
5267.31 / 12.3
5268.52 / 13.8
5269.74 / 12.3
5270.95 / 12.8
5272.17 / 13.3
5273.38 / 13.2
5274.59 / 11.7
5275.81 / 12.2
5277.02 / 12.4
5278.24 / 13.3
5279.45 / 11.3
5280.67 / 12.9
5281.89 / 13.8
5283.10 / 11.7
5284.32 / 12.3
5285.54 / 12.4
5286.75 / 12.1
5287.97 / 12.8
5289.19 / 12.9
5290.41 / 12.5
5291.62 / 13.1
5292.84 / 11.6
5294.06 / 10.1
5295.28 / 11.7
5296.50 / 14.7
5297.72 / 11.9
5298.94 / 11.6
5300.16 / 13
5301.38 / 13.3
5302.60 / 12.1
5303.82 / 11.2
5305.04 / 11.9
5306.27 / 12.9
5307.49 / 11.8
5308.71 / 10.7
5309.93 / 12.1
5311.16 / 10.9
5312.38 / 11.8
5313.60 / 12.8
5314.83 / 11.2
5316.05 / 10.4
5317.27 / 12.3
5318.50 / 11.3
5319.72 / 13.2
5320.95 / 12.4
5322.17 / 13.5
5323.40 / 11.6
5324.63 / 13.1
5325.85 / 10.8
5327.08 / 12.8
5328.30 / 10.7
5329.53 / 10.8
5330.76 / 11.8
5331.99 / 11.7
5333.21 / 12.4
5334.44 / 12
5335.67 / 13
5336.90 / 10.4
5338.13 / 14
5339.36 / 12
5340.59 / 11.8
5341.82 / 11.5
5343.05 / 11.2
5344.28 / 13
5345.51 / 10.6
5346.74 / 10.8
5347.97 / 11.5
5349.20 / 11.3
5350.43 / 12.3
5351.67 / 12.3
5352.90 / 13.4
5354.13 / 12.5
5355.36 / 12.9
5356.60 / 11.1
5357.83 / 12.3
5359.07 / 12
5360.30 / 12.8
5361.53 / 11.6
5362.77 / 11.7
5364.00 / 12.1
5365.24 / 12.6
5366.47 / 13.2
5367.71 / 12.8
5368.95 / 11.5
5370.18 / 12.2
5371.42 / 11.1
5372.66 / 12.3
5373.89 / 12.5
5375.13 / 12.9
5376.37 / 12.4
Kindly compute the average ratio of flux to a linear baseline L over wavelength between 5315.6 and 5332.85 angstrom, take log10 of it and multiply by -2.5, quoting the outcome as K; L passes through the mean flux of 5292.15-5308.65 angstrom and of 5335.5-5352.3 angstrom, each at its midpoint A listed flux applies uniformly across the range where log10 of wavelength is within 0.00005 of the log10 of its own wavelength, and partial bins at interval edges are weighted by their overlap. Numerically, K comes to 0.00 mag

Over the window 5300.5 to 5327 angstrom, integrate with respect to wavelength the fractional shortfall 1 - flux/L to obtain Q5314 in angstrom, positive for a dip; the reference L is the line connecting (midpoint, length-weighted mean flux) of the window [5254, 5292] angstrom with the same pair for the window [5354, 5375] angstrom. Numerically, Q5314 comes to 0.9 angstrom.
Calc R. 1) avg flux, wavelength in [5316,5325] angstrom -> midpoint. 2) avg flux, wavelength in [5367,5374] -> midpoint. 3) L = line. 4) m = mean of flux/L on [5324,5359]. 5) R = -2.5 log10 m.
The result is 0.02 mag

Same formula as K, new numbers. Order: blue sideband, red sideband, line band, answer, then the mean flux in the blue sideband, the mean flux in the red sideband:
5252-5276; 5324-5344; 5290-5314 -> 0.02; 12.7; 11.9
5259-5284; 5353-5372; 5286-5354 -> 0.04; 12.7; 12.2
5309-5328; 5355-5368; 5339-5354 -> 0.03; 12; 12.3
